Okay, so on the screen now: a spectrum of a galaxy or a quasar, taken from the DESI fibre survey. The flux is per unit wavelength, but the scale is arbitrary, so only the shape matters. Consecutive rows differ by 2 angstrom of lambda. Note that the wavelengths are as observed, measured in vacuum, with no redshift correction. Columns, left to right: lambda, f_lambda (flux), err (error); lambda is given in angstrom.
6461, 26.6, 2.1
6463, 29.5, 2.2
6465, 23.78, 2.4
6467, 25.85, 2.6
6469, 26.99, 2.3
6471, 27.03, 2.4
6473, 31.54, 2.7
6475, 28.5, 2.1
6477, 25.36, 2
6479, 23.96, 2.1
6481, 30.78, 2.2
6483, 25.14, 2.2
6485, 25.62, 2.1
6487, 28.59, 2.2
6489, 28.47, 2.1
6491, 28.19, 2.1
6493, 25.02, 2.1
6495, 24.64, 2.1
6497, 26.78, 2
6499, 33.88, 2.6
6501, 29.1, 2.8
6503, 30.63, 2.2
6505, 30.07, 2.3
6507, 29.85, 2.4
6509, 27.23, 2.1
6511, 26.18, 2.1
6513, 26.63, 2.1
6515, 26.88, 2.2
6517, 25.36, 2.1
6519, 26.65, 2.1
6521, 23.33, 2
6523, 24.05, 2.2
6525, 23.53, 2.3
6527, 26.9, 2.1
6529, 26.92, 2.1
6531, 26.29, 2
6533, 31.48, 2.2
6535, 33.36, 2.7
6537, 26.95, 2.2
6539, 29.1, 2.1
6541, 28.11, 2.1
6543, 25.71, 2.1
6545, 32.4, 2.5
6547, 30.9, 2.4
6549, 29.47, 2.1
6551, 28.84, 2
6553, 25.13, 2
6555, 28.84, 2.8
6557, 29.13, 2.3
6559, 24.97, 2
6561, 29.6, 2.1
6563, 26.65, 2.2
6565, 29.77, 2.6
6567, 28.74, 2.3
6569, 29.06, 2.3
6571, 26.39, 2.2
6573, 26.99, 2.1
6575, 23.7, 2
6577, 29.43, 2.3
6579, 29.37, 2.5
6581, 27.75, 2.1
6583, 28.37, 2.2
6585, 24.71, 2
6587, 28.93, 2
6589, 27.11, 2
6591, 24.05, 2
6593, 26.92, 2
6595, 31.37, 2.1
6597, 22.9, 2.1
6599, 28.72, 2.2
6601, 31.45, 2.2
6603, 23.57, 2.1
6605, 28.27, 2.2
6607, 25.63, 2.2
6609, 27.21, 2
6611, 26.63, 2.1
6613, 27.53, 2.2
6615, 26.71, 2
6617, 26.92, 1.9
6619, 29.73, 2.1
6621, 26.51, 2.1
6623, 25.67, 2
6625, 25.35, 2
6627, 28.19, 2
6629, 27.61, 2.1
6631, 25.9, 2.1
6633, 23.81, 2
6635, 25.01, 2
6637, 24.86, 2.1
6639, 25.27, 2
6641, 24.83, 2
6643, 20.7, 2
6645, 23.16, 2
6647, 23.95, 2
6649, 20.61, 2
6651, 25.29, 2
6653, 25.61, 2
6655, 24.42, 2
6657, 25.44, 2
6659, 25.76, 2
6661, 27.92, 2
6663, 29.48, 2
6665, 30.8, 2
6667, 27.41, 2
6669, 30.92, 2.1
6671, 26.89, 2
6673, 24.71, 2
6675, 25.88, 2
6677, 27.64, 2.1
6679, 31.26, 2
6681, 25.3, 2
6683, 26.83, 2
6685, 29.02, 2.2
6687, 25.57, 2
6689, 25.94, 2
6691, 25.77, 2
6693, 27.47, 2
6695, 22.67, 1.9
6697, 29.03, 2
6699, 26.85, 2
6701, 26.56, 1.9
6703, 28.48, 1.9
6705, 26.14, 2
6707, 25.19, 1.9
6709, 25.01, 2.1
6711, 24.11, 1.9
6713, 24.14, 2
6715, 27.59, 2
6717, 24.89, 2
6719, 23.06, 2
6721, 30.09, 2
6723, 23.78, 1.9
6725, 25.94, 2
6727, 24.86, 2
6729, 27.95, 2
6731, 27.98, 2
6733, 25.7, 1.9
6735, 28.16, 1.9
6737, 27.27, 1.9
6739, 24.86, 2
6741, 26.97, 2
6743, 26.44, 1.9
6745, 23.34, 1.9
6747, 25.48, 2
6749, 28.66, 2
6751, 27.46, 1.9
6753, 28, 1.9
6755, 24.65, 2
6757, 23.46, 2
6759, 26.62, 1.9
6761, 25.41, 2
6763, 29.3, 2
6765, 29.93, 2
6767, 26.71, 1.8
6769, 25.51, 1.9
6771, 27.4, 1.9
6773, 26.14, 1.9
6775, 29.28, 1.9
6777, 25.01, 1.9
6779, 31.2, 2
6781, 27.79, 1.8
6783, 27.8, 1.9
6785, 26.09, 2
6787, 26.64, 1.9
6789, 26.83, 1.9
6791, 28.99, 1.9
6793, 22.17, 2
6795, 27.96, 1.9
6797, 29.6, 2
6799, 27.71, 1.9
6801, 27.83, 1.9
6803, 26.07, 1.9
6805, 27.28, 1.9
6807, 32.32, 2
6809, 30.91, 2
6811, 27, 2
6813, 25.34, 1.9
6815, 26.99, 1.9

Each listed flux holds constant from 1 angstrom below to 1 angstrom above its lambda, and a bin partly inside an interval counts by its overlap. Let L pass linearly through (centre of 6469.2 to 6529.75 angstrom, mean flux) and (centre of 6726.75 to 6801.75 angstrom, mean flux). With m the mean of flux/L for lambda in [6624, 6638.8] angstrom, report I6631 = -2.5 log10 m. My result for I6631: 0.053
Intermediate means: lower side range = 27.2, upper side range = 26.9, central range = 25.8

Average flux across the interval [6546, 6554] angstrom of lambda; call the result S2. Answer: 28.6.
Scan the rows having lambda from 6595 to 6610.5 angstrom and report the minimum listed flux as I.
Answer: 22.9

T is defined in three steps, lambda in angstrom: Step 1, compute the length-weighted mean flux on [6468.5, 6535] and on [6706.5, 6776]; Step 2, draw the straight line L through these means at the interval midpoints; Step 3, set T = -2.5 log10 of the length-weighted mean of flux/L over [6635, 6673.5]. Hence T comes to 0.043 mag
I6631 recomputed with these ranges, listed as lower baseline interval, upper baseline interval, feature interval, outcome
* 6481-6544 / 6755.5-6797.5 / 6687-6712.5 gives 0.05 mag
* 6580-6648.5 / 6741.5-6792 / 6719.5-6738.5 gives 0.00 mag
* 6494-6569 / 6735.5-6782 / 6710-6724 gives 0.07 mag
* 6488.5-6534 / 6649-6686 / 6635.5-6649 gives 0.15 mag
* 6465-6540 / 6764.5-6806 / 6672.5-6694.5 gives 0.02 mag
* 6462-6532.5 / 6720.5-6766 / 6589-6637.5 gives 0.01 mag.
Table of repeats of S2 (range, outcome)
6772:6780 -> 27.9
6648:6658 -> 24.3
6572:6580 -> 27.4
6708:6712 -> 24.6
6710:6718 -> 25.2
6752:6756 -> 26.3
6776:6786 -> 27.6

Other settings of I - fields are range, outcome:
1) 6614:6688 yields 20.61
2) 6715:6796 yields 22.17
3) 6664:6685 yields 24.71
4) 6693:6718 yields 22.67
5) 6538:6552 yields 25.71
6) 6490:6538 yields 23.33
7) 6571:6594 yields 23.7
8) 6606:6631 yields 25.35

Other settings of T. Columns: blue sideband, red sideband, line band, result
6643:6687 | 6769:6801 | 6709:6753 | 0.03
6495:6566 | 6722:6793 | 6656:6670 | -0.04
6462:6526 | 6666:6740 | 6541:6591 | -0.04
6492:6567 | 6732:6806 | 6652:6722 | 0.02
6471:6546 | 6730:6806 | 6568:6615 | 0.01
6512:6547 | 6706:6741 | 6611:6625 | -0.01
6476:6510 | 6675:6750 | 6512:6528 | 0.09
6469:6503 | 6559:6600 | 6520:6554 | -0.01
